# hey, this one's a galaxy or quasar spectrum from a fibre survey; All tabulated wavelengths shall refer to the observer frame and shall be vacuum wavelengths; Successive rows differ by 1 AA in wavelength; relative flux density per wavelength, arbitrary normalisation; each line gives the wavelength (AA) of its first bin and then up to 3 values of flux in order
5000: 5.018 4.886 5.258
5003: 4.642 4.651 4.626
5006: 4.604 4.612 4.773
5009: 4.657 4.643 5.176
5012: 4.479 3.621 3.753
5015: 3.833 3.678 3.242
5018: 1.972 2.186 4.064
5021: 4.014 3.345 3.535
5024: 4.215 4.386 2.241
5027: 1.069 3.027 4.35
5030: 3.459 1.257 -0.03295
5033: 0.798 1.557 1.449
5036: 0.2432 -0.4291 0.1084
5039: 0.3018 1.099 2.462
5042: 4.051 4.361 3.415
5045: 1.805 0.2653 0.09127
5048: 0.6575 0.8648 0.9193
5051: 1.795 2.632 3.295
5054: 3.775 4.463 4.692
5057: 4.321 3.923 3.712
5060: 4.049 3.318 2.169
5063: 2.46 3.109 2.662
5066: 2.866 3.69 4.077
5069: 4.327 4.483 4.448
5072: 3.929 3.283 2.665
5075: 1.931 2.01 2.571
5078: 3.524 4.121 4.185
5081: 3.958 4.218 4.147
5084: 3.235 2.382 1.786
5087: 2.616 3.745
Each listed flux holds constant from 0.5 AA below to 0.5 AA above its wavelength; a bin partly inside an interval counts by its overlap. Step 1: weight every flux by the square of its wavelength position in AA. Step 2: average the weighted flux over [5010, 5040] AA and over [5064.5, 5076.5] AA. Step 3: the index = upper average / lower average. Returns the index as 1.3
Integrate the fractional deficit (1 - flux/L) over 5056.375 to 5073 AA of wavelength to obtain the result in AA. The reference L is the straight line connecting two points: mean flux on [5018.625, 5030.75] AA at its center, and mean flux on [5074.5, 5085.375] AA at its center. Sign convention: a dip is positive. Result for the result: -1.5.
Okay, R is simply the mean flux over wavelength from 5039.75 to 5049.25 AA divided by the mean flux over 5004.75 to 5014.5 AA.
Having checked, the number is 0.44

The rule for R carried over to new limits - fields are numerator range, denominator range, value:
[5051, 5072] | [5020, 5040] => 1.73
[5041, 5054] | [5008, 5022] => 0.55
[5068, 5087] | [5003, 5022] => 0.84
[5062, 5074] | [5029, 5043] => 2.36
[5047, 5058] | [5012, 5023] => 0.78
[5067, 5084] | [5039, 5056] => 1.60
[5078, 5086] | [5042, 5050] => 2.07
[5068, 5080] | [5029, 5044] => 2.11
